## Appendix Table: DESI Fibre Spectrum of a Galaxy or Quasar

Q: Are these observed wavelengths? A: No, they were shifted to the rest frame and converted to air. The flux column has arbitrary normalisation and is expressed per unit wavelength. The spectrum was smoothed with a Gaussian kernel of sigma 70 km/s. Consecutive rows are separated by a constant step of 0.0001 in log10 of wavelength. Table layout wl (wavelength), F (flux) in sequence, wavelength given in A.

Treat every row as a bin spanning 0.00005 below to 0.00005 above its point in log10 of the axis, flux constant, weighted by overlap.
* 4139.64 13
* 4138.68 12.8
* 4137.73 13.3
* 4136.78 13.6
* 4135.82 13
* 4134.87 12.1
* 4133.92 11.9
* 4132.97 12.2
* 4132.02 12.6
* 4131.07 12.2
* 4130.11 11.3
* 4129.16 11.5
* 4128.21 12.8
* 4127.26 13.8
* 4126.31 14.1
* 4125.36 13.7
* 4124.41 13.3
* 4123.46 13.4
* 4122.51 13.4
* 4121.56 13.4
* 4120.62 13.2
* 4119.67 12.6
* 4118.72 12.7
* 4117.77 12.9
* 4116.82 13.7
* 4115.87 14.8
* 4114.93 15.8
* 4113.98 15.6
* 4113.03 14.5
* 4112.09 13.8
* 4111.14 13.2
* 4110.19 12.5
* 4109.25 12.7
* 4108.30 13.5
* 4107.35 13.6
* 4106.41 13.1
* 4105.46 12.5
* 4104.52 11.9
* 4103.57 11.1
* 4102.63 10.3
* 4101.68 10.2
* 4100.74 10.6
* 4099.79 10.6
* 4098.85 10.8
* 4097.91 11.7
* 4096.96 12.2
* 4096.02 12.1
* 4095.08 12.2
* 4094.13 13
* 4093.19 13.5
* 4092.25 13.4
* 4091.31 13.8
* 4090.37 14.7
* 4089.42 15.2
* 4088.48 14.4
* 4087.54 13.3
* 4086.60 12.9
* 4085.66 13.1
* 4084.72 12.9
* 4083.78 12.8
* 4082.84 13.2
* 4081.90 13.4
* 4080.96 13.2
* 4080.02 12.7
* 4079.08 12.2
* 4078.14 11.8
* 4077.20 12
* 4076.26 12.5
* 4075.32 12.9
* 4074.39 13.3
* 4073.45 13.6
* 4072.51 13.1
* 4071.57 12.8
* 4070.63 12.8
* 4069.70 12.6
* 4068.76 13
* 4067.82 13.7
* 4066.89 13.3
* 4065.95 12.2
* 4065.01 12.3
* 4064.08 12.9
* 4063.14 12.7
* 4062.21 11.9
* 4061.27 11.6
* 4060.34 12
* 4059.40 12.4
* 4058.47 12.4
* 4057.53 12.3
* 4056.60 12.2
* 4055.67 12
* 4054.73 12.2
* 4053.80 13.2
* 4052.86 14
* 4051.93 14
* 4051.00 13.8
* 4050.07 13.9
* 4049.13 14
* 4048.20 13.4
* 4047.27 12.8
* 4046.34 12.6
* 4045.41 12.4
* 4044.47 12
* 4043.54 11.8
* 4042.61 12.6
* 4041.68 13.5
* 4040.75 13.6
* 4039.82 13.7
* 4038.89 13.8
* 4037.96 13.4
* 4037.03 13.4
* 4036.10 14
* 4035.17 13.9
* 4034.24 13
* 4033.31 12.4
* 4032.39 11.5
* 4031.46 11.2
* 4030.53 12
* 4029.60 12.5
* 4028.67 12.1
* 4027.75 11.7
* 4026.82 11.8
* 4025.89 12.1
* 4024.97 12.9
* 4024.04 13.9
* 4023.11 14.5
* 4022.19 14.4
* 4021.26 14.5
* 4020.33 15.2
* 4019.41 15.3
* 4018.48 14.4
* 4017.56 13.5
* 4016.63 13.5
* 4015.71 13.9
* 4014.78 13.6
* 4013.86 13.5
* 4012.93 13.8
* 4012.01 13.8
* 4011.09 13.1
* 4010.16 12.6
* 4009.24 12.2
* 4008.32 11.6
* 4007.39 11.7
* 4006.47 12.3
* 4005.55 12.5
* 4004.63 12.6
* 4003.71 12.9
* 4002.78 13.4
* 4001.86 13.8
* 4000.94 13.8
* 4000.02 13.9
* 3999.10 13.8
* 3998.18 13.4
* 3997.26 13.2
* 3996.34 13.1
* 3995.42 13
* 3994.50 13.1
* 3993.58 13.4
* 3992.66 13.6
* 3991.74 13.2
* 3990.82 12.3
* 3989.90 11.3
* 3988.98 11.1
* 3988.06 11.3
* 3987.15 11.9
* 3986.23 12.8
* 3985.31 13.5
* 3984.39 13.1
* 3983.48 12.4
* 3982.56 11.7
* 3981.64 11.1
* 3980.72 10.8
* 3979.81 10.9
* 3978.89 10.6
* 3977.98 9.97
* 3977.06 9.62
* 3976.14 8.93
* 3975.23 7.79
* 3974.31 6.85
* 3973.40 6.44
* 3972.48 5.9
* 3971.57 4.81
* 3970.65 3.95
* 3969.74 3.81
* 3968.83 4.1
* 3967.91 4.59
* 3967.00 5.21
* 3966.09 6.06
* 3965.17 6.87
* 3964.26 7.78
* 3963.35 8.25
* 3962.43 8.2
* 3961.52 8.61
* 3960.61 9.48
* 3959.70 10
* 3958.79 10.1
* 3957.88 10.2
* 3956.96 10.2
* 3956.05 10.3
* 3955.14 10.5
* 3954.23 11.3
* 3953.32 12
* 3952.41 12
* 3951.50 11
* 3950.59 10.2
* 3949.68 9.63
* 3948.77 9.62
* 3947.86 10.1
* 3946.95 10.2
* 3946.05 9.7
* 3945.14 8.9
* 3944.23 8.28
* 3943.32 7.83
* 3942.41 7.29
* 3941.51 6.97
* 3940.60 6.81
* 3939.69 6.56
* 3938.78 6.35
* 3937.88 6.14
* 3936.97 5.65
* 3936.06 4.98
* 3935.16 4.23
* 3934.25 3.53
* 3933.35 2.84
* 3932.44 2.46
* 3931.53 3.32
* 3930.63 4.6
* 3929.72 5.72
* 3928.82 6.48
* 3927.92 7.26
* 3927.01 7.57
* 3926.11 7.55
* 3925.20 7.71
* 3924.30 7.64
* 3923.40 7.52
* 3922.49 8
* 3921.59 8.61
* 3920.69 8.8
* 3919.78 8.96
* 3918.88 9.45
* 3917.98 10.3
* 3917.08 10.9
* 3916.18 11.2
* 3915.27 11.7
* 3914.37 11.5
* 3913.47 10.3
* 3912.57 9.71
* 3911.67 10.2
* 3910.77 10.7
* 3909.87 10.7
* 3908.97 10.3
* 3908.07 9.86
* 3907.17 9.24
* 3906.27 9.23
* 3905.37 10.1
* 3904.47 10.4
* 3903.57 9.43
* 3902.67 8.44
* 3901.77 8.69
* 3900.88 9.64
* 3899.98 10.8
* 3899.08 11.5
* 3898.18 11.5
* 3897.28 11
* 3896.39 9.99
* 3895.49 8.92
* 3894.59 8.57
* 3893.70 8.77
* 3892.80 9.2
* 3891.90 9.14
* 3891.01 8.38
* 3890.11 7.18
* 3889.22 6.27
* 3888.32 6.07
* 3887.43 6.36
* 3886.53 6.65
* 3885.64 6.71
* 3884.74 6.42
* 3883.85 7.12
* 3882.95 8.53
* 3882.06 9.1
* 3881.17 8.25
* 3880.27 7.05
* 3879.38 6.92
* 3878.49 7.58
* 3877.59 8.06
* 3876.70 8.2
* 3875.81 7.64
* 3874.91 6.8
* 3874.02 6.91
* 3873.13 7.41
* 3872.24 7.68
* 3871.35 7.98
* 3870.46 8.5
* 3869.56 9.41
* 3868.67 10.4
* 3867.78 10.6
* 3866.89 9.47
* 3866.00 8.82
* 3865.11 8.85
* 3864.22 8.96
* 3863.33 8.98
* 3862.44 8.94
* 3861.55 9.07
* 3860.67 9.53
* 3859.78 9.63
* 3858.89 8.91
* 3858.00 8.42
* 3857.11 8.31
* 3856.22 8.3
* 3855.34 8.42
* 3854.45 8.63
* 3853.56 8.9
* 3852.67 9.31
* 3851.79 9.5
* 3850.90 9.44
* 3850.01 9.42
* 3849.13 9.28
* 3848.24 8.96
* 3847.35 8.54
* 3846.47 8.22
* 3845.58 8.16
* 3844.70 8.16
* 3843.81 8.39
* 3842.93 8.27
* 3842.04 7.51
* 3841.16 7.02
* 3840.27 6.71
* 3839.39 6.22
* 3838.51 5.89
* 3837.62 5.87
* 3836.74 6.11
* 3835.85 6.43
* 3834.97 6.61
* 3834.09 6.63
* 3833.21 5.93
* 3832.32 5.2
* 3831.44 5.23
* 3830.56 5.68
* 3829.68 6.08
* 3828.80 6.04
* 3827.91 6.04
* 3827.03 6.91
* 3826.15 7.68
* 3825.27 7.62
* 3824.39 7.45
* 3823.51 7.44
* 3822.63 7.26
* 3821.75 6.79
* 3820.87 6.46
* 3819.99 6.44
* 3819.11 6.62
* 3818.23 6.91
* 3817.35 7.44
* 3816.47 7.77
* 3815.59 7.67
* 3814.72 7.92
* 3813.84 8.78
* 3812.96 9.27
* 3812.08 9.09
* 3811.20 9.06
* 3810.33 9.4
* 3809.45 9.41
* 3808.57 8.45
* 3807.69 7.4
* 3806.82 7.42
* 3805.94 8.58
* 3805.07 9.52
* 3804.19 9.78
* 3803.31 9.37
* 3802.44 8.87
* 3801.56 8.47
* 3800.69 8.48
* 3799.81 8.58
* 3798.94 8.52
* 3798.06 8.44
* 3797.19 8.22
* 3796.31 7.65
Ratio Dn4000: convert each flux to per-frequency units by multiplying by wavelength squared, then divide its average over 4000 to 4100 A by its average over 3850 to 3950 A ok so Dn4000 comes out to 1.67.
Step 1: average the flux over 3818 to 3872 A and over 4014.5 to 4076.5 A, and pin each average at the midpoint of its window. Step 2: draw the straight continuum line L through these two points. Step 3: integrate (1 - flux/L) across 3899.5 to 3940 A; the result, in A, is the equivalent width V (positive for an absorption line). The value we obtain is 6.6 A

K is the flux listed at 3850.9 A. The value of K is 9.44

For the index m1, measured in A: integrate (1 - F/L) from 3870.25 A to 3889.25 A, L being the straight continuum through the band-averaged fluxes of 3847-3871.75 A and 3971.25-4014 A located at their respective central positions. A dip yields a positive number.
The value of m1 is 4.18 A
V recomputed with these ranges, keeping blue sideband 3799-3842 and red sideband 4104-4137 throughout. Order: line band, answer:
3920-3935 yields 5.11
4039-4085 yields -3.03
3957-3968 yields 2.16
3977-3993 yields -1.81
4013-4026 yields -3.19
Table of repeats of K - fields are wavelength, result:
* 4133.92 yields 11.9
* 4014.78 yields 13.6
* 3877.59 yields 8.06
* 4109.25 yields 12.7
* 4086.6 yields 12.9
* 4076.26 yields 12.5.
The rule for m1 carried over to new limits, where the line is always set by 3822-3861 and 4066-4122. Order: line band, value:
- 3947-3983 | 5.2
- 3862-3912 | -1.0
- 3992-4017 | -4.8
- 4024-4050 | -2.4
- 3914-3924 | -0.5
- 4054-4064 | 0.0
